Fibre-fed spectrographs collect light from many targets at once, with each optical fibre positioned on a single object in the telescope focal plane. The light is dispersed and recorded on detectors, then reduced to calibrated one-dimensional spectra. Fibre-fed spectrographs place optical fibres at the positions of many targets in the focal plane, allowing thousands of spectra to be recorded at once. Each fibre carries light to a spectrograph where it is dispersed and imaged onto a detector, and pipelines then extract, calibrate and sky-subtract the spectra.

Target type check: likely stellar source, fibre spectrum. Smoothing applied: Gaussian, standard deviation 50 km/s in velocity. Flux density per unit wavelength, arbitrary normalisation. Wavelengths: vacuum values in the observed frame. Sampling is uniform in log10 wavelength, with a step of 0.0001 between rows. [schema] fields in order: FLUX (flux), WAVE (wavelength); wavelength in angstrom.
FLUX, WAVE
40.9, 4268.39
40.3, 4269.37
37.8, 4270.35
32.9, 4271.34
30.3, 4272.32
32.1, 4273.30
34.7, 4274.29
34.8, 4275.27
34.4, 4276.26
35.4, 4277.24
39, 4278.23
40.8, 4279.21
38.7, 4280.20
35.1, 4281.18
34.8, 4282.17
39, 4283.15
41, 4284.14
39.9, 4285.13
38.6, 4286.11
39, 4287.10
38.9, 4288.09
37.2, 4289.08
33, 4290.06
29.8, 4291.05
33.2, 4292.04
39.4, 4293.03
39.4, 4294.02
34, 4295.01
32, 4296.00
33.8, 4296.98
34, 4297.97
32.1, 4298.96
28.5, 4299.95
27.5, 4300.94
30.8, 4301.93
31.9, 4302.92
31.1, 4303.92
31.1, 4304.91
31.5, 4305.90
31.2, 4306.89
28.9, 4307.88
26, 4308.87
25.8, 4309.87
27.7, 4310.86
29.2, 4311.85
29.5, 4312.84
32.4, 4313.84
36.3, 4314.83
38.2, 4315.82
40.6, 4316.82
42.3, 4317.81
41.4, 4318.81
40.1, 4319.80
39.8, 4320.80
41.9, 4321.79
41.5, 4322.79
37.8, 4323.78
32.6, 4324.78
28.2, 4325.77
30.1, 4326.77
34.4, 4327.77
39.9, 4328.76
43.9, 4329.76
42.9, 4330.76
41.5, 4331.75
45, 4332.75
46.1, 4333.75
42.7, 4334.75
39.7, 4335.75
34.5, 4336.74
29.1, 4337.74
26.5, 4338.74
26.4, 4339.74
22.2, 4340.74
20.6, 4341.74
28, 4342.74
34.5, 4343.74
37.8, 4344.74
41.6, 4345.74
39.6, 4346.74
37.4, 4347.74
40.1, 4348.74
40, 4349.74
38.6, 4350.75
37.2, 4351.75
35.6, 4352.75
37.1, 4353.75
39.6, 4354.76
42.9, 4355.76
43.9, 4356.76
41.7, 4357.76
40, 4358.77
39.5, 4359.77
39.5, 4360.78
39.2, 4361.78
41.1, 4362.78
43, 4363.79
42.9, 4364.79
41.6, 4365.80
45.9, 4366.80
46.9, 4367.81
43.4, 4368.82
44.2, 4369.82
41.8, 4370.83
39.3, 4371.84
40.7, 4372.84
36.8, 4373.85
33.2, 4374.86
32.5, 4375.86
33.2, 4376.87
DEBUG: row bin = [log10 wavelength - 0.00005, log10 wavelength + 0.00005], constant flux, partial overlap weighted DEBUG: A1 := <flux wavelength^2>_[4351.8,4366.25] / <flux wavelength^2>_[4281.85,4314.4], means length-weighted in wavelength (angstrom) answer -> 1.3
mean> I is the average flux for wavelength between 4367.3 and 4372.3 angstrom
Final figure 43.1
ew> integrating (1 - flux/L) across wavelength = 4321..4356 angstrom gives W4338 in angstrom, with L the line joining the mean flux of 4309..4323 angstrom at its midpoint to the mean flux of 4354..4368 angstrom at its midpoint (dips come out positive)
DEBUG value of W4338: 2.04 angstrom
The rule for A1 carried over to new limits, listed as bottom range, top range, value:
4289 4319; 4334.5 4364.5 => 1.14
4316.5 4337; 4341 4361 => 0.96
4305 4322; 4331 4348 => 1.04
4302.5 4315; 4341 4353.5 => 1.21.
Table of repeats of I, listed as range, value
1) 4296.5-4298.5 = 33.9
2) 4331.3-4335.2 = 43.8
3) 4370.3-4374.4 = 39.5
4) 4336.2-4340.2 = 29.3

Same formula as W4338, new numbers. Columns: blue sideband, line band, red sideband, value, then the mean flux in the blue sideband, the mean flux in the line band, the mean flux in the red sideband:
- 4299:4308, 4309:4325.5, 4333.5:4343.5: -2.7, 30.4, 35.7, 31.3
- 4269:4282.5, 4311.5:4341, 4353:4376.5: 1.4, 35.8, 36.7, 40.6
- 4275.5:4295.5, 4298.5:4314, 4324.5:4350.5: 2.9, 37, 29.6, 35.6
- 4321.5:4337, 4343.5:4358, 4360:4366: 0.4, 39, 39.2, 41.1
